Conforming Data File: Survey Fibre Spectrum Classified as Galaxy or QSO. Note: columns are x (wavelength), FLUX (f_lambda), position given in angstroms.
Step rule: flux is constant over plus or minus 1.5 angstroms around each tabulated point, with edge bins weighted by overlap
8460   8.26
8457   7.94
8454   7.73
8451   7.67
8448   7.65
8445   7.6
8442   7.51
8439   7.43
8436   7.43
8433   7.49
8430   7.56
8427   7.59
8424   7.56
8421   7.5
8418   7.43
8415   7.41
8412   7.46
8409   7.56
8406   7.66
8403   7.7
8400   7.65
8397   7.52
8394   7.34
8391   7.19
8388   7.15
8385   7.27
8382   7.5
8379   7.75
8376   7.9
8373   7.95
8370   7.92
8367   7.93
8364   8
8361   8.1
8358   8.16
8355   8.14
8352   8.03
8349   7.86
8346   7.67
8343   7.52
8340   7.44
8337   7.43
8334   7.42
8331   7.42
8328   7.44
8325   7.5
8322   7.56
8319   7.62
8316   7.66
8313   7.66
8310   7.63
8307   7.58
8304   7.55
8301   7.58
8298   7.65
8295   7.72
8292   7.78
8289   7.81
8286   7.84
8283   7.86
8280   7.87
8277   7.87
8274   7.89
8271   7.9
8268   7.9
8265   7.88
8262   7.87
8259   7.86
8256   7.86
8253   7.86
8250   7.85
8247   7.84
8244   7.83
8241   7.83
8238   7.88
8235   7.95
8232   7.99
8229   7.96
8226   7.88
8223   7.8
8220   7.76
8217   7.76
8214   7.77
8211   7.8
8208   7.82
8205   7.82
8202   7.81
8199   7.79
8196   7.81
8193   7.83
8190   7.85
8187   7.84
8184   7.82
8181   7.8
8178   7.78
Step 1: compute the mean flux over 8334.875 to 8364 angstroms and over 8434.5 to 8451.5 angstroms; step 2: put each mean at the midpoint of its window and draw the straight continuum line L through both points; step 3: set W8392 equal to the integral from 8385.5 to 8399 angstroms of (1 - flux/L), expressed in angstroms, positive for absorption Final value 0.7 angstroms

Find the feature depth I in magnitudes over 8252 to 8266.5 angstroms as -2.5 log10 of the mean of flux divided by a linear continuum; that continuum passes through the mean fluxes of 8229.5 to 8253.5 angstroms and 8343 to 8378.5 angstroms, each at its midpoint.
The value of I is 0.00 mag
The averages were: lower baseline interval 7.88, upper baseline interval 7.94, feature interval 7.87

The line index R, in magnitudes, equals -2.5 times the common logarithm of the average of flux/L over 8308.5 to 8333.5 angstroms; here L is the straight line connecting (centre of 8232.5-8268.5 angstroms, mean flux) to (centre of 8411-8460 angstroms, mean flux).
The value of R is 0.03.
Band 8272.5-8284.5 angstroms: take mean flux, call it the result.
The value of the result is 7.87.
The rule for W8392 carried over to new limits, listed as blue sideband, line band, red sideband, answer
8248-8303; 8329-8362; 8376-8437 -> -0.4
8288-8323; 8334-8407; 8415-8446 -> -1.2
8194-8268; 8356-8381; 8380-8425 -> -1.4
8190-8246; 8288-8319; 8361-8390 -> 0.5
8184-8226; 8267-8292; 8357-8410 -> -0.3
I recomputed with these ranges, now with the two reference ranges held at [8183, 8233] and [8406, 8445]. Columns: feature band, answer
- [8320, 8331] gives 0.02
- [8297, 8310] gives 0.01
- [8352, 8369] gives -0.06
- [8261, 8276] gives -0.02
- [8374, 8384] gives -0.02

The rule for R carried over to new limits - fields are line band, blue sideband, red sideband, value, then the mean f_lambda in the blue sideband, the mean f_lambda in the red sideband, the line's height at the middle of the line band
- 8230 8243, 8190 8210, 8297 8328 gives -0.02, 7.82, 7.59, 7.74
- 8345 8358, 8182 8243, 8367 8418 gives -0.05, 7.84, 7.57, 7.63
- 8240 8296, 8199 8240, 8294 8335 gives -0.02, 7.84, 7.57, 7.7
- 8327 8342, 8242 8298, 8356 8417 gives 0.04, 7.84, 7.66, 7.74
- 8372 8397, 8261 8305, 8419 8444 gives 0.01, 7.8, 7.51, 7.6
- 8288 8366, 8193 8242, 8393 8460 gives 0.00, 7.84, 7.58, 7.7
